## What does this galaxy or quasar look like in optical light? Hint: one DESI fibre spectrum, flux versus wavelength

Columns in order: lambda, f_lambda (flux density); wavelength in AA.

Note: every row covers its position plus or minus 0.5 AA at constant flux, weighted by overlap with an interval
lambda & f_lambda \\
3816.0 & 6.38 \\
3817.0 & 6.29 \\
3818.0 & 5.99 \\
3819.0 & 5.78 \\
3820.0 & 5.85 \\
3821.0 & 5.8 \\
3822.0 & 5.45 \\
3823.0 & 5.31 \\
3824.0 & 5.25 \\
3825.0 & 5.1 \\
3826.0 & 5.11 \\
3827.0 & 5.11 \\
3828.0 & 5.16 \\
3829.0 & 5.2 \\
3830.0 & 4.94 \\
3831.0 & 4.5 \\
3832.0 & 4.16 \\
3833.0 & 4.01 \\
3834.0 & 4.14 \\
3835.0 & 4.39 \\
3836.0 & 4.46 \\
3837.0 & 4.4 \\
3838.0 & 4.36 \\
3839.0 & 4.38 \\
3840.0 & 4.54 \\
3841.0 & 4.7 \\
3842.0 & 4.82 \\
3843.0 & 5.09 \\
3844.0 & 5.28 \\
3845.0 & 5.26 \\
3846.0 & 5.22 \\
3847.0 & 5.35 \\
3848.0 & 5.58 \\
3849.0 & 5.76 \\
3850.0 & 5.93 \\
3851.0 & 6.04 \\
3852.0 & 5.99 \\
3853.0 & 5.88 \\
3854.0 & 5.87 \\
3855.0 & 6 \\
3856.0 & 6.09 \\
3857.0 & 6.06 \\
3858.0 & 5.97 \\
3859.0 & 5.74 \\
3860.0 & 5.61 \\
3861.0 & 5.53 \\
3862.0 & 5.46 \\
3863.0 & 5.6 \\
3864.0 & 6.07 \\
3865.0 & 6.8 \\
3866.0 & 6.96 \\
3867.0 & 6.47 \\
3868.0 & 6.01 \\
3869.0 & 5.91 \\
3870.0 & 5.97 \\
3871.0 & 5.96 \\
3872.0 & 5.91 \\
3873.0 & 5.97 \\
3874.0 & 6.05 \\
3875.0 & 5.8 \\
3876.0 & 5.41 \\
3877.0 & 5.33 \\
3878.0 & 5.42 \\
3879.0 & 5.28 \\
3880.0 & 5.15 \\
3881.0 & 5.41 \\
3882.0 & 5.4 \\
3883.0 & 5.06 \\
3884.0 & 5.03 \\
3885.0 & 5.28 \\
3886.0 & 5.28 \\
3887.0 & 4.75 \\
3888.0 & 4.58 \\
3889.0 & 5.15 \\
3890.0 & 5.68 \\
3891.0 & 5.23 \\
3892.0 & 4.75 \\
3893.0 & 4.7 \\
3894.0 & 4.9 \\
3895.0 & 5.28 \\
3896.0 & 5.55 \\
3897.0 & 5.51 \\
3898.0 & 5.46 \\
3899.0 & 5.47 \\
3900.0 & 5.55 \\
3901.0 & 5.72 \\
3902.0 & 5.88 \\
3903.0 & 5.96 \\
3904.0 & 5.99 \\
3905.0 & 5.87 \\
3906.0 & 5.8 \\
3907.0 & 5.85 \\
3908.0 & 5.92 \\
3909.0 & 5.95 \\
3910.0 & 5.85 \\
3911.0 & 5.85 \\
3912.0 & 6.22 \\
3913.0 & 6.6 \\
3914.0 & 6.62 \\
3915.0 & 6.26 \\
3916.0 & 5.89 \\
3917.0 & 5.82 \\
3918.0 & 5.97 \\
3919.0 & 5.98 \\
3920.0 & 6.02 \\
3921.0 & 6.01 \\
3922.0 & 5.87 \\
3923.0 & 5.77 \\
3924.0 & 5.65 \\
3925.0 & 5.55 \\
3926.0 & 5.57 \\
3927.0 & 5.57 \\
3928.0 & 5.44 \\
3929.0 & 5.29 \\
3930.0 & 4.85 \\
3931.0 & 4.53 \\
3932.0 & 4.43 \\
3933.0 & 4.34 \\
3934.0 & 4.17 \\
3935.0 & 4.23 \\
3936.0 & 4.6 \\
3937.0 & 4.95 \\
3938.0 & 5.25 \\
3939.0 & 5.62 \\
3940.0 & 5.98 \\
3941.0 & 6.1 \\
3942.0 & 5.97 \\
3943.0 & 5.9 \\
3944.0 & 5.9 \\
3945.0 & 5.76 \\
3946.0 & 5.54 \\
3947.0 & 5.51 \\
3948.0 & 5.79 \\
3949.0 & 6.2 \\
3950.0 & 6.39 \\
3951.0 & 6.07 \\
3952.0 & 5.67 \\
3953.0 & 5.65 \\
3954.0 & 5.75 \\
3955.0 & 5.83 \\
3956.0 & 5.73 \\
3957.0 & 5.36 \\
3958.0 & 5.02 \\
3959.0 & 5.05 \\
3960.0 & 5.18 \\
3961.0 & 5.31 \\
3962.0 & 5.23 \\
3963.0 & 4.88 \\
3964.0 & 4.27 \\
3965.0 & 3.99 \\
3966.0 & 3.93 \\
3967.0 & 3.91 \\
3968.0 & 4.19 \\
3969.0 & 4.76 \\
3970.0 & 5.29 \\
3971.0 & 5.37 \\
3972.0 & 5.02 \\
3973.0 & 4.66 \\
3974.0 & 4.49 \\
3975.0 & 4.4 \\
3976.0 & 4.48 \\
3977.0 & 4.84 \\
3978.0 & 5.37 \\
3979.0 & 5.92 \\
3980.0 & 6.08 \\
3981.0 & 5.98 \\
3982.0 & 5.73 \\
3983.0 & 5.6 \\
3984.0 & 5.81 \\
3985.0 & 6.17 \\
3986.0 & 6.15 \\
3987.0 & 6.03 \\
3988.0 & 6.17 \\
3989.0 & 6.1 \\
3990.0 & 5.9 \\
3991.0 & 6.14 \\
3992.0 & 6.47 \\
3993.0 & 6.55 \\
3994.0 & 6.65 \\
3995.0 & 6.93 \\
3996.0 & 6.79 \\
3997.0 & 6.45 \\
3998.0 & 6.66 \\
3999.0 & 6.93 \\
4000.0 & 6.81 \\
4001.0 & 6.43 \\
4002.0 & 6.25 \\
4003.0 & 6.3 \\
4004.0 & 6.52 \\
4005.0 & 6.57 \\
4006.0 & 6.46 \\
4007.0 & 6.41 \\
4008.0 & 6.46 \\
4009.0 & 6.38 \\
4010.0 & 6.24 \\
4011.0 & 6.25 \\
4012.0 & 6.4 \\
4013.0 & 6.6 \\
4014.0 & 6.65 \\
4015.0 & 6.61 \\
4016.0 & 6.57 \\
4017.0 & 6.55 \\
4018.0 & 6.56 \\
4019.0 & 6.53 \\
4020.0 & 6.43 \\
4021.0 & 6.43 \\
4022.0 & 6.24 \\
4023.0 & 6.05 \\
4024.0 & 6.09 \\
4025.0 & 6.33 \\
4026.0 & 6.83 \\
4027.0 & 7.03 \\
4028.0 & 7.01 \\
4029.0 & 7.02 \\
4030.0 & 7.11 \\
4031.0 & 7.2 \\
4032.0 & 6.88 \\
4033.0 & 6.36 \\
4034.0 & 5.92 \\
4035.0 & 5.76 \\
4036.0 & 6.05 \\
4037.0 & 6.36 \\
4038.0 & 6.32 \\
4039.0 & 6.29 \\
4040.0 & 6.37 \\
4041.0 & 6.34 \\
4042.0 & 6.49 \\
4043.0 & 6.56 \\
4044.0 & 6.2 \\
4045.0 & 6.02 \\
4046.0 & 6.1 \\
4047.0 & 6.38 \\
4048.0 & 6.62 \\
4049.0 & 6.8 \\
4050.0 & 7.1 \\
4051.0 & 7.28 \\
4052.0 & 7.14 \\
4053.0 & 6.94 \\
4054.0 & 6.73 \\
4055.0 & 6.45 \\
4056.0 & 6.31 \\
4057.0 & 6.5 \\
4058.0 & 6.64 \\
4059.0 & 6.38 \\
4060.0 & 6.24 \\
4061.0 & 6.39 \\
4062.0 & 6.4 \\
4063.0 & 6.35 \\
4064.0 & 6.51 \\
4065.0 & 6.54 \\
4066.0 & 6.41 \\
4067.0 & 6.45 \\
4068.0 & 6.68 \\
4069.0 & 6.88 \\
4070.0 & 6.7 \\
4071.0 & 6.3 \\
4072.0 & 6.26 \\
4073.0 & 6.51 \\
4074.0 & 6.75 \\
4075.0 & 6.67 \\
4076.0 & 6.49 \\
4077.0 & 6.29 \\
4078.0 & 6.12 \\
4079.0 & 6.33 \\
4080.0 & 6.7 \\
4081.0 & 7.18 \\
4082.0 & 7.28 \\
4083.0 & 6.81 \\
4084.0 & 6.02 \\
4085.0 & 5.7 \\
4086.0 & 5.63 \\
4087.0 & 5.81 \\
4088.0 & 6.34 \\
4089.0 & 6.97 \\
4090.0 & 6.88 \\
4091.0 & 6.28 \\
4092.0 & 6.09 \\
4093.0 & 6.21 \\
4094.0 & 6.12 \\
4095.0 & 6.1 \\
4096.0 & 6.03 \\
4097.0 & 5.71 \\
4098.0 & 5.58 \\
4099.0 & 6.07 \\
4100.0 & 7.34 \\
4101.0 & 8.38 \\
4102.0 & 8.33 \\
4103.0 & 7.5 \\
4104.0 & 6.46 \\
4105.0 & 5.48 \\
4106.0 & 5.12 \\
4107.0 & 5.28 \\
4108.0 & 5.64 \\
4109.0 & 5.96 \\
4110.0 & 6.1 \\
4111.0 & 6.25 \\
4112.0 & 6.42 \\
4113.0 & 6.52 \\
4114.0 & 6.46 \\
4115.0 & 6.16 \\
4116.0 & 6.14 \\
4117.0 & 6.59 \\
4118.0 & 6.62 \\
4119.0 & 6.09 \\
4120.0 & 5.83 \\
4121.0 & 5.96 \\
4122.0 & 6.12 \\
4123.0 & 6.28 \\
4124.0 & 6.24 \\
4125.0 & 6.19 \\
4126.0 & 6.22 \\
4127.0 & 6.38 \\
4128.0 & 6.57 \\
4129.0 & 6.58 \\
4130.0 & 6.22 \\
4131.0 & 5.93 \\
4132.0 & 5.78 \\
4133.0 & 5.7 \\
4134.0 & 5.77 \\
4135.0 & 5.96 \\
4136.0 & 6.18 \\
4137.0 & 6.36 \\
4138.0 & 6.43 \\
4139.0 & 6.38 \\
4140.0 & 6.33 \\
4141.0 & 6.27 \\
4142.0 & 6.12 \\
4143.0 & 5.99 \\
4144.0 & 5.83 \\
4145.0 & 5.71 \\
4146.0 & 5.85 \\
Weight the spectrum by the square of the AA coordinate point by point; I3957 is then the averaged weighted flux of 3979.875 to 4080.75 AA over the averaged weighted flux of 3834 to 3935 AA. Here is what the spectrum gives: 1.26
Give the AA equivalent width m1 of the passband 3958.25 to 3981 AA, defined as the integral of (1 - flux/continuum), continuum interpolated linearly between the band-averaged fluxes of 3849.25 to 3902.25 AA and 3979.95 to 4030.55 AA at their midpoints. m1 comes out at 4.9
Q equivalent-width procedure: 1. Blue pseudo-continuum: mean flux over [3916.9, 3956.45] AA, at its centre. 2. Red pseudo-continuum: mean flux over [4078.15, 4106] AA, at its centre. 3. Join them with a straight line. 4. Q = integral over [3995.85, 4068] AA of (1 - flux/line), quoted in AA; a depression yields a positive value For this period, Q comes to -4.9 AA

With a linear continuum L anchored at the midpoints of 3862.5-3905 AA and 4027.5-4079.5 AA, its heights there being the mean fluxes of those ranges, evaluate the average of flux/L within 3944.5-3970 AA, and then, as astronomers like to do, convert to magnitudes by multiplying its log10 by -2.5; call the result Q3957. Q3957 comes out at 0.142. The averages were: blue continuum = 5.57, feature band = 5.24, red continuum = 6.52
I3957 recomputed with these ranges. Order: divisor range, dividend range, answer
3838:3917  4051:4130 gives 1.27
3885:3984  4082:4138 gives 1.26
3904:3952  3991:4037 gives 1.21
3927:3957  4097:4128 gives 1.27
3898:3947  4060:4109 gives 1.24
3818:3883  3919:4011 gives 1.10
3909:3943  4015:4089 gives 1.25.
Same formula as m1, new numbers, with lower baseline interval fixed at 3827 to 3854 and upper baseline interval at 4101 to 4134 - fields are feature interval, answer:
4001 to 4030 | -3.57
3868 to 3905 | -1.73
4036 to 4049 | -0.95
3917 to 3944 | 0.09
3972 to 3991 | 0.30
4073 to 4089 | -0.91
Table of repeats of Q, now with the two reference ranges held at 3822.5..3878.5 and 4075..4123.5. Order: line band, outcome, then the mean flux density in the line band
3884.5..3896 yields 1.01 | 5.07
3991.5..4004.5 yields -1.39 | 6.6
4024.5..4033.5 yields -1.17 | 6.86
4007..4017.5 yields -0.80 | 6.47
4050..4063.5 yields -0.96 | 6.61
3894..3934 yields -0.05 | 5.66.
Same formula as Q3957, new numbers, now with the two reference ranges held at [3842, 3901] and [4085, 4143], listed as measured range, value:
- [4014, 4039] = -0.09 mag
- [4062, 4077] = -0.07 mag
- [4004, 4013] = -0.08 mag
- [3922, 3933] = 0.10 mag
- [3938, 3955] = -0.01 mag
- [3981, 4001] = -0.07 mag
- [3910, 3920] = -0.08 mag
